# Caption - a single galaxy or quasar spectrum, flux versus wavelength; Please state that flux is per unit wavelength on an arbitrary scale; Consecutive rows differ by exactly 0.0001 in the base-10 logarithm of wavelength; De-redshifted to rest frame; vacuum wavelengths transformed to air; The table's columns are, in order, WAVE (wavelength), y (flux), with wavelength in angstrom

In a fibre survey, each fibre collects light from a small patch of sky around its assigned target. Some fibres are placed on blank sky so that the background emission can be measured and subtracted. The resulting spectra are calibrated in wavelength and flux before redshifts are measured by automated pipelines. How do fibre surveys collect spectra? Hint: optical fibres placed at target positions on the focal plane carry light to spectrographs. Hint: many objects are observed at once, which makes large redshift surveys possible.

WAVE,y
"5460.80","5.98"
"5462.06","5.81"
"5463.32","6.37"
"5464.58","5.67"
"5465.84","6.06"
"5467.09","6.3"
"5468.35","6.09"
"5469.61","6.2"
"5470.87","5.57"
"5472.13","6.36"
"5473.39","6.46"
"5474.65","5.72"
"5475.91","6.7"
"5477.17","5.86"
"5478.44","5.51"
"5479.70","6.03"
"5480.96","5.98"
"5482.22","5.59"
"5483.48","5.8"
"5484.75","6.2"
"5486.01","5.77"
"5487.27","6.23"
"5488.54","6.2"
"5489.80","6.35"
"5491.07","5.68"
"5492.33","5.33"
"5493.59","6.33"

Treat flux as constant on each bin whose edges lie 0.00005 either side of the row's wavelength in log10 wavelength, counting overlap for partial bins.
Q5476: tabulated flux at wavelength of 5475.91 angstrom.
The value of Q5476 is 6.7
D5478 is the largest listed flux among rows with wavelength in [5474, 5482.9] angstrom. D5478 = 6.7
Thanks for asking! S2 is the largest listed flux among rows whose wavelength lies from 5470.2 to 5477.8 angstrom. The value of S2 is 6.7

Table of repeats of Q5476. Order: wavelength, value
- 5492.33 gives 5.33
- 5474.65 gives 5.72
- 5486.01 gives 5.77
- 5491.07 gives 5.68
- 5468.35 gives 6.09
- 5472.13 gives 6.36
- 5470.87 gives 5.57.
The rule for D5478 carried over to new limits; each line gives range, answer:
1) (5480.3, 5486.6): 6.2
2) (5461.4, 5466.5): 6.37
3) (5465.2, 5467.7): 6.3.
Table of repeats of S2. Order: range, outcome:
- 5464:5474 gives 6.46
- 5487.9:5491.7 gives 6.35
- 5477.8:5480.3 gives 6.03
